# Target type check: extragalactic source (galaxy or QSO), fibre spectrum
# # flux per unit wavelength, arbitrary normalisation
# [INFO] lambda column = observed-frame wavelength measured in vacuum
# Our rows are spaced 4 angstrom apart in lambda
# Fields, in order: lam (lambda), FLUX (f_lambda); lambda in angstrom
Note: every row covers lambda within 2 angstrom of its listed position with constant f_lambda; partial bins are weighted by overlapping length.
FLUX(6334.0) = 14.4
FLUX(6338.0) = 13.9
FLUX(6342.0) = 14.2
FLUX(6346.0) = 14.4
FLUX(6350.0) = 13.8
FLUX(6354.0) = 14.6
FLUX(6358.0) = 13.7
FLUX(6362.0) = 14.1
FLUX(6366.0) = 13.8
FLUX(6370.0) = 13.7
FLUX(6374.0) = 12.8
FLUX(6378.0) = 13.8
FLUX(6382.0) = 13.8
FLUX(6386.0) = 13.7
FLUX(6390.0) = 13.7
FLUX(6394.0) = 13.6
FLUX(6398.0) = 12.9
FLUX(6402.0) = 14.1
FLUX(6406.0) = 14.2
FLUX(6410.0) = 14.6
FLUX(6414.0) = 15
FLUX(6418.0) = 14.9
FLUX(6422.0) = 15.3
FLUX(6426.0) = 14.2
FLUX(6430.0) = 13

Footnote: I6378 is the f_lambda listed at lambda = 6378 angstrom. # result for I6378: 13.8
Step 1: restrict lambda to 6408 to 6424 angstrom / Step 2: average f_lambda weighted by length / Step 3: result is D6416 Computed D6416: 15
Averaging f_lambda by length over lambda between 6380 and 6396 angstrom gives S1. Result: 13.7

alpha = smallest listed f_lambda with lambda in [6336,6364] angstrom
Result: 13.7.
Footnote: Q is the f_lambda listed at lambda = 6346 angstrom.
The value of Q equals 14.4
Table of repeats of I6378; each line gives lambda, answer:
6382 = 13.8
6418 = 14.9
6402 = 14.1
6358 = 13.7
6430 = 13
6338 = 13.9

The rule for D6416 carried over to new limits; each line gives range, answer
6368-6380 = 13.4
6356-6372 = 13.8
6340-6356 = 14.2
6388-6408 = 13.7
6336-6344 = 14.1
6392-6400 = 13.2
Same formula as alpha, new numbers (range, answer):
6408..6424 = 14.6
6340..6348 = 14.2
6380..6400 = 12.9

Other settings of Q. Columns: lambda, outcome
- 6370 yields 13.7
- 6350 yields 13.8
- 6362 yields 14.1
